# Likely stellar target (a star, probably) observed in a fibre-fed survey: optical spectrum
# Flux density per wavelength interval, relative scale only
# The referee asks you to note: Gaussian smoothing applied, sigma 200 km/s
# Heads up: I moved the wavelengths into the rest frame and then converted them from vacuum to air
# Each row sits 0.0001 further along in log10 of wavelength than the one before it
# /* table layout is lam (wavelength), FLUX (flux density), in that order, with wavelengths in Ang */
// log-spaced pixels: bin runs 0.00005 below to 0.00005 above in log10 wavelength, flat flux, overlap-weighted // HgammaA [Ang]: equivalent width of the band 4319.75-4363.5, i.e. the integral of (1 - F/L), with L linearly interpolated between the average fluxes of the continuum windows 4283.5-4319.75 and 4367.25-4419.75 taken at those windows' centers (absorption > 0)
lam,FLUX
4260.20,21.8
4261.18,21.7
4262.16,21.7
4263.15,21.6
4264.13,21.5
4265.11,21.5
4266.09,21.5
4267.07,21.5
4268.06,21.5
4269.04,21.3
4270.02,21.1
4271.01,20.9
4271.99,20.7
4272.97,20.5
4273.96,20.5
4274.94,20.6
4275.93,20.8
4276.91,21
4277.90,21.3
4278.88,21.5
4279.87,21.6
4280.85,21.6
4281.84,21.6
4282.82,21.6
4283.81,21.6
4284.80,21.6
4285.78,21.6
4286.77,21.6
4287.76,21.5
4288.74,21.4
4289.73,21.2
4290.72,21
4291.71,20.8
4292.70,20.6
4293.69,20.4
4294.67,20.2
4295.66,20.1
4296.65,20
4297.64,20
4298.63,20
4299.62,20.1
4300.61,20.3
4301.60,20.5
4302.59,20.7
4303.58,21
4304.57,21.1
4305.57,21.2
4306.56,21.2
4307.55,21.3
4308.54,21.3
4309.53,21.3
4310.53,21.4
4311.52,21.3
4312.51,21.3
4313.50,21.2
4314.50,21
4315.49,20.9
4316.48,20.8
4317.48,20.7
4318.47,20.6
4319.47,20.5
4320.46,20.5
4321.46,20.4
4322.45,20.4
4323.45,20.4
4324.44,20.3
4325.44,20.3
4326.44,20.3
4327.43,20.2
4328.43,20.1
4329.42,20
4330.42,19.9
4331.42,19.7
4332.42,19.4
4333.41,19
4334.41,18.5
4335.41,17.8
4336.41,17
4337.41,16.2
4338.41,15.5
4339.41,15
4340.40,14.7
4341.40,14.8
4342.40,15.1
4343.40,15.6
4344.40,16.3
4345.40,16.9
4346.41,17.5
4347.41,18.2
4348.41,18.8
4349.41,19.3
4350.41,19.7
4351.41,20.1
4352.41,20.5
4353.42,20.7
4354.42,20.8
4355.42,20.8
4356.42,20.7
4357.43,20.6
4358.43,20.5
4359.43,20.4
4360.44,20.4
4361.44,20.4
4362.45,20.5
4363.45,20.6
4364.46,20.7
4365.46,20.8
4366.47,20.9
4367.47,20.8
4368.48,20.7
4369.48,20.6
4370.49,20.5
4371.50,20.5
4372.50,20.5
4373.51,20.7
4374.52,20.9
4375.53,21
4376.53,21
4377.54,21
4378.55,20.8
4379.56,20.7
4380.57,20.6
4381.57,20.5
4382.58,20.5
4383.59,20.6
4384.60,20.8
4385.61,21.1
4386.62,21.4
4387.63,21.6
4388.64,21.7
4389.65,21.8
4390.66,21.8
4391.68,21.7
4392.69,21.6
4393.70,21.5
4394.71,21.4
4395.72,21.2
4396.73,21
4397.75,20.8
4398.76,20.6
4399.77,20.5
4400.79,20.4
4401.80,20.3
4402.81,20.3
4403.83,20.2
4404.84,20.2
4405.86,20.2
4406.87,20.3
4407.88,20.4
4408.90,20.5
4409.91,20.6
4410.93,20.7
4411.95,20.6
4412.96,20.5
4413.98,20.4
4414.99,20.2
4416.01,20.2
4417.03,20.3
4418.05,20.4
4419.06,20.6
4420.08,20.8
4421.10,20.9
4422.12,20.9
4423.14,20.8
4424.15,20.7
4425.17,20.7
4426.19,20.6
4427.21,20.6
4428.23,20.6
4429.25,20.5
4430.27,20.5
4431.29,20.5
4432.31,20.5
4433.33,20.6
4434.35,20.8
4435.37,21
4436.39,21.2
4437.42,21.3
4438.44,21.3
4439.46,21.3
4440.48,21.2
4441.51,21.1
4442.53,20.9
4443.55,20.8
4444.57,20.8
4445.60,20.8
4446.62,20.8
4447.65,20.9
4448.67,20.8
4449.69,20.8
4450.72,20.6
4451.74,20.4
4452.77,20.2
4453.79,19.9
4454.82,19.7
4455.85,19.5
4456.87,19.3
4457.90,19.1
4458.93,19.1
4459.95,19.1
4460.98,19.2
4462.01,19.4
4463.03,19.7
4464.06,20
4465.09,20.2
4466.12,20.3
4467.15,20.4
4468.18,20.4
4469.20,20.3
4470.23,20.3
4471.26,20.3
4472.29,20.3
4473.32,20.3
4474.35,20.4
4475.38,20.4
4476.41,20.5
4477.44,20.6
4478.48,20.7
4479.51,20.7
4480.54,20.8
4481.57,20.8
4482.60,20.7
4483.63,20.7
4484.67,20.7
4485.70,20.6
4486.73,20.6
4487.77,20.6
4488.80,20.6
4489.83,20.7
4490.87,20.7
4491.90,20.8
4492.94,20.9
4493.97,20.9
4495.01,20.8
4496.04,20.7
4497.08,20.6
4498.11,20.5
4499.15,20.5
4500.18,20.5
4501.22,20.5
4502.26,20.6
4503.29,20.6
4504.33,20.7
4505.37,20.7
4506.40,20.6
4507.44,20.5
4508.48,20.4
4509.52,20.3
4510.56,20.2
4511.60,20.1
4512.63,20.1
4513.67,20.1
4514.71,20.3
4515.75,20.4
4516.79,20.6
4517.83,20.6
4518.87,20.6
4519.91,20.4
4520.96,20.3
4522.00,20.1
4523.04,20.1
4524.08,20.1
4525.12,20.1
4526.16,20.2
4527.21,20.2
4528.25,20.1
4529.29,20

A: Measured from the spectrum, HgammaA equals 3.94 Ang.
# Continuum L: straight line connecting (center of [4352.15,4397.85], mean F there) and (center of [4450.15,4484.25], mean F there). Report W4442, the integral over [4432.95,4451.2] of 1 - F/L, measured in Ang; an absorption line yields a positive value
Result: -0.5 Ang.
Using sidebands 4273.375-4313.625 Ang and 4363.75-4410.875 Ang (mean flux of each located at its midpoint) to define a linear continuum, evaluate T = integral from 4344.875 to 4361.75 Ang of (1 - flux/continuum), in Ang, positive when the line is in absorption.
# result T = 0.9 Ang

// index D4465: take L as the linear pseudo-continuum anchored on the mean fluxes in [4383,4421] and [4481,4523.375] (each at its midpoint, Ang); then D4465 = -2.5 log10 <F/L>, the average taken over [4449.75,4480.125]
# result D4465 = 0.03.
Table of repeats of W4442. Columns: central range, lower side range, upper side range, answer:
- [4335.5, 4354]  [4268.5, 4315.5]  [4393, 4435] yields 3.1 Ang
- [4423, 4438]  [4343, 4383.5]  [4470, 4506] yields -0.3 Ang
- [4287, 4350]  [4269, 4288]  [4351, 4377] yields 4.1 Ang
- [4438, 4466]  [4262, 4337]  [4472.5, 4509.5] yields 0.5 Ang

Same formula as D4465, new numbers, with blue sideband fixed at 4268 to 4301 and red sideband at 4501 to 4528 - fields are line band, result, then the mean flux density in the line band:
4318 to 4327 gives 0.02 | 20.4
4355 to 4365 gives 0.01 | 20.6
